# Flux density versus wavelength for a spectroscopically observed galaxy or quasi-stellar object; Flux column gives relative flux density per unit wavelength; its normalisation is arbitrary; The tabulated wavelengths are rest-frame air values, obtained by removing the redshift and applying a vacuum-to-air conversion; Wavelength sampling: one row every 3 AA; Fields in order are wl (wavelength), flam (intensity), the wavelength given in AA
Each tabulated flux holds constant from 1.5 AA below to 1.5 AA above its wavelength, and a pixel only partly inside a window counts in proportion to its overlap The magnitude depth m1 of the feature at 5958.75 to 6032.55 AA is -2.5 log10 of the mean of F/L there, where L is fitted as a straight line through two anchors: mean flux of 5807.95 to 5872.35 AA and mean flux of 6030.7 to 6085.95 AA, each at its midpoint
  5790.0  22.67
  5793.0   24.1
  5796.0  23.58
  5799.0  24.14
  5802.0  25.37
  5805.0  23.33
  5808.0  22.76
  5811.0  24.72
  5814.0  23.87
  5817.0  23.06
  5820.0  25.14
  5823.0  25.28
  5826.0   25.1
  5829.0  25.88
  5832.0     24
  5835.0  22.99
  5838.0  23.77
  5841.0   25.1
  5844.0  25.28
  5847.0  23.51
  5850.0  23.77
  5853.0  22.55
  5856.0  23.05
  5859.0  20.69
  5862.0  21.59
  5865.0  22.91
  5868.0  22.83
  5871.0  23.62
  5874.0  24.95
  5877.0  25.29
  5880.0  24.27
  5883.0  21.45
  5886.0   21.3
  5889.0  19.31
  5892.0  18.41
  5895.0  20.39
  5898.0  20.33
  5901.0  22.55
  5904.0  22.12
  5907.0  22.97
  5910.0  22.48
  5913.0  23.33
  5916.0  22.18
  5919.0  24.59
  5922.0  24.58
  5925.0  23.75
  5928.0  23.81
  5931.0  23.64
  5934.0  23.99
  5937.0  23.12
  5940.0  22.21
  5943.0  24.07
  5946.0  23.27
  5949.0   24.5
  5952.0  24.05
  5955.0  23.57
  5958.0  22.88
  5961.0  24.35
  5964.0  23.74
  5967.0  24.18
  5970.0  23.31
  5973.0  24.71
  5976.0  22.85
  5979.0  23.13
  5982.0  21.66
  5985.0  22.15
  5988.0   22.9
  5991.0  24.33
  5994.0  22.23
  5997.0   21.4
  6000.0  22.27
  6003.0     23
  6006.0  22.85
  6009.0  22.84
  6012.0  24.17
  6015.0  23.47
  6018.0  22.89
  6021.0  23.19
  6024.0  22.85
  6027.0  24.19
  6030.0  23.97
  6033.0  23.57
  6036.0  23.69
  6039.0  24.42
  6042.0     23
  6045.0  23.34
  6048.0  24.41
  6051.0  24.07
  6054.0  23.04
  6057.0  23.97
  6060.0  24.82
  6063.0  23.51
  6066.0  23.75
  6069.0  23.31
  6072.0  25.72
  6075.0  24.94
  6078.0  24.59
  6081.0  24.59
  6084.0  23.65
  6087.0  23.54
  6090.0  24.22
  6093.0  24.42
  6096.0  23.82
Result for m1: 0.03 mag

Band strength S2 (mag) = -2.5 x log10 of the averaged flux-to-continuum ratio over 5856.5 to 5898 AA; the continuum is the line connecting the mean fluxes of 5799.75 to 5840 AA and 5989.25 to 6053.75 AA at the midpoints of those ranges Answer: 0.09 mag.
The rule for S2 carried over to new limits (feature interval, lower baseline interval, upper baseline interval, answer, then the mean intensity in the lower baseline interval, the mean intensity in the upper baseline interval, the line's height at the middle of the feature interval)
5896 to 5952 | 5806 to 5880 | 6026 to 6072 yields 0.03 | 23.8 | 23.9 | 23.8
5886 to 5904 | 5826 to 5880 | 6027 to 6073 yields 0.16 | 23.7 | 23.9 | 23.7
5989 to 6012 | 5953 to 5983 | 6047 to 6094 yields 0.04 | 23.5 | 24.2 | 23.7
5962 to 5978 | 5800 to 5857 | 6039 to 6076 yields 0.01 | 24.1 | 24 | 24.1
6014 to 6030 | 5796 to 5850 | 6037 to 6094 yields 0.03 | 24.3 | 24.1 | 24.1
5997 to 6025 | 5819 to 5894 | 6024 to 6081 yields 0.04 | 23.2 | 24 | 23.8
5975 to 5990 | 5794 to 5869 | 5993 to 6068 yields 0.04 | 23.8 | 23.4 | 23.5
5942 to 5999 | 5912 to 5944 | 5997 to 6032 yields 0.00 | 23.6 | 23.2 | 23.4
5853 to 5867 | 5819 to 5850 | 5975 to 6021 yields 0.10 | 24.6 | 22.8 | 24.3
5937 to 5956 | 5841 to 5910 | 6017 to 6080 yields -0.02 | 22.5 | 23.9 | 23.1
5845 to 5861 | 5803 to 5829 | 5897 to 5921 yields 0.04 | 24.3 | 22.7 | 23.6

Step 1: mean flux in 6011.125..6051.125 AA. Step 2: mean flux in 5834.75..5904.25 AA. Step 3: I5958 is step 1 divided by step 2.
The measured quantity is 1.05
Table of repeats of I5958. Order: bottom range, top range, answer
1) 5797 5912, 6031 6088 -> 1.04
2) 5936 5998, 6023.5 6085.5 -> 1.03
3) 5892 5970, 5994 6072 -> 1.01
